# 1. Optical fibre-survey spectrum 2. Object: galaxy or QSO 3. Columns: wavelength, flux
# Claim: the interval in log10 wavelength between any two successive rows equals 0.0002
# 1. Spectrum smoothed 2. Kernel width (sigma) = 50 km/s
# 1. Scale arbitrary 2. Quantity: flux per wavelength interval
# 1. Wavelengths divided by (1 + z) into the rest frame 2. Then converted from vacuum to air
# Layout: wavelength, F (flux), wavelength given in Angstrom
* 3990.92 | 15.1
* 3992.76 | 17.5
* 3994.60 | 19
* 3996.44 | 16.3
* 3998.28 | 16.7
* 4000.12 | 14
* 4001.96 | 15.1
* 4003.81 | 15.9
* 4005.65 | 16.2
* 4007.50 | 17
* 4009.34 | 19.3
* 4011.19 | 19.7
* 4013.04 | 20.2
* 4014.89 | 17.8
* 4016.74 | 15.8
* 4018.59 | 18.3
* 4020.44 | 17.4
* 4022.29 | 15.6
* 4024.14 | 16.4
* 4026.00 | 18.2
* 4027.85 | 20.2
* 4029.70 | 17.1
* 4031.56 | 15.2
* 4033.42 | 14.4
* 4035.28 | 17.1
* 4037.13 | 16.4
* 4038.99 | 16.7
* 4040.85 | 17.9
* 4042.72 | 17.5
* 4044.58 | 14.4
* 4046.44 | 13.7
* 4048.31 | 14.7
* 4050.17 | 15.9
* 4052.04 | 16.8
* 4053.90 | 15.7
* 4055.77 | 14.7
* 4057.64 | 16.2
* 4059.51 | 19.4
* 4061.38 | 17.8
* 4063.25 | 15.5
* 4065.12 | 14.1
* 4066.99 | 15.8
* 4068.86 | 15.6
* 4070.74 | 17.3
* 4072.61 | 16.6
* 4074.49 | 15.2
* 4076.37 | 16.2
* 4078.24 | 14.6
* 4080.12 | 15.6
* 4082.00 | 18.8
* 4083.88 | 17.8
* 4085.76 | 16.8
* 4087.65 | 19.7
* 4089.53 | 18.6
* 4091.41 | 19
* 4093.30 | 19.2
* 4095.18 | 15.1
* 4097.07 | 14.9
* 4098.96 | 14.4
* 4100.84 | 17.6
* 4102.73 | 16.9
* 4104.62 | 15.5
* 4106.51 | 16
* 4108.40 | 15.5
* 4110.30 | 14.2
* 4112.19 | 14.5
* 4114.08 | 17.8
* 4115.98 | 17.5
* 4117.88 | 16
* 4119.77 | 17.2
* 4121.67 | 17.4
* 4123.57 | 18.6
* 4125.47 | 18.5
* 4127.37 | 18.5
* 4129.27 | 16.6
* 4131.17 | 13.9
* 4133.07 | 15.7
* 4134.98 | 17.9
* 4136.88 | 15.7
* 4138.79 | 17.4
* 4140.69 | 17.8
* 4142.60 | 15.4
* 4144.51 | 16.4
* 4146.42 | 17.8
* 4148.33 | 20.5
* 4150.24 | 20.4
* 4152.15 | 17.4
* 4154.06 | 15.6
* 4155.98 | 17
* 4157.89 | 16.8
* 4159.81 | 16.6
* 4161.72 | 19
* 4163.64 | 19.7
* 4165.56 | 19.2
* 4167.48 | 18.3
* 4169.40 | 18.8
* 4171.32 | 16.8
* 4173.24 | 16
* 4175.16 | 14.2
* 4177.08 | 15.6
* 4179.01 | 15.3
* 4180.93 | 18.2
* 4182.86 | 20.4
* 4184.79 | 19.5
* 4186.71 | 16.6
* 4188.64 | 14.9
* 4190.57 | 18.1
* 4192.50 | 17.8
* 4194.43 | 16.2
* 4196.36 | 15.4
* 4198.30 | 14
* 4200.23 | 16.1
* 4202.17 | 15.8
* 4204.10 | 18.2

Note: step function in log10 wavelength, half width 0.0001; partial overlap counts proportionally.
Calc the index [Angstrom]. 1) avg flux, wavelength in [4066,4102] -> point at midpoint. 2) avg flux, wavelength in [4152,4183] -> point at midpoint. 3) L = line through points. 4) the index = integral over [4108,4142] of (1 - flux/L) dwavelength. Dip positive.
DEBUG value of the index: 0.61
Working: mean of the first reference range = 16.8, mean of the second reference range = 17.3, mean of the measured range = 16.7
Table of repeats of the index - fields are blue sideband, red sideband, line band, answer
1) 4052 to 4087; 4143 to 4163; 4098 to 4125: 1.0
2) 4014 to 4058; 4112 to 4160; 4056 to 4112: 0.9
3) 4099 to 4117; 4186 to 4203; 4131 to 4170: -3.6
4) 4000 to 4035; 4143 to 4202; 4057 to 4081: 1.4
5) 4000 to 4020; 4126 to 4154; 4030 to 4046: 1.1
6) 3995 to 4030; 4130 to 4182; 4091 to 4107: 0.7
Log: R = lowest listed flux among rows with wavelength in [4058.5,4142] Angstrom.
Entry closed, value 13.9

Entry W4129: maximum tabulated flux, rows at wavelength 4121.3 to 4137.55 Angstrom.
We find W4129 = 18.6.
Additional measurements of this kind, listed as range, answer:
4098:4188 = 20.5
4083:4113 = 19.7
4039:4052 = 17.9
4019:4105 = 20.2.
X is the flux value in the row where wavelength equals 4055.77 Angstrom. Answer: 14.7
